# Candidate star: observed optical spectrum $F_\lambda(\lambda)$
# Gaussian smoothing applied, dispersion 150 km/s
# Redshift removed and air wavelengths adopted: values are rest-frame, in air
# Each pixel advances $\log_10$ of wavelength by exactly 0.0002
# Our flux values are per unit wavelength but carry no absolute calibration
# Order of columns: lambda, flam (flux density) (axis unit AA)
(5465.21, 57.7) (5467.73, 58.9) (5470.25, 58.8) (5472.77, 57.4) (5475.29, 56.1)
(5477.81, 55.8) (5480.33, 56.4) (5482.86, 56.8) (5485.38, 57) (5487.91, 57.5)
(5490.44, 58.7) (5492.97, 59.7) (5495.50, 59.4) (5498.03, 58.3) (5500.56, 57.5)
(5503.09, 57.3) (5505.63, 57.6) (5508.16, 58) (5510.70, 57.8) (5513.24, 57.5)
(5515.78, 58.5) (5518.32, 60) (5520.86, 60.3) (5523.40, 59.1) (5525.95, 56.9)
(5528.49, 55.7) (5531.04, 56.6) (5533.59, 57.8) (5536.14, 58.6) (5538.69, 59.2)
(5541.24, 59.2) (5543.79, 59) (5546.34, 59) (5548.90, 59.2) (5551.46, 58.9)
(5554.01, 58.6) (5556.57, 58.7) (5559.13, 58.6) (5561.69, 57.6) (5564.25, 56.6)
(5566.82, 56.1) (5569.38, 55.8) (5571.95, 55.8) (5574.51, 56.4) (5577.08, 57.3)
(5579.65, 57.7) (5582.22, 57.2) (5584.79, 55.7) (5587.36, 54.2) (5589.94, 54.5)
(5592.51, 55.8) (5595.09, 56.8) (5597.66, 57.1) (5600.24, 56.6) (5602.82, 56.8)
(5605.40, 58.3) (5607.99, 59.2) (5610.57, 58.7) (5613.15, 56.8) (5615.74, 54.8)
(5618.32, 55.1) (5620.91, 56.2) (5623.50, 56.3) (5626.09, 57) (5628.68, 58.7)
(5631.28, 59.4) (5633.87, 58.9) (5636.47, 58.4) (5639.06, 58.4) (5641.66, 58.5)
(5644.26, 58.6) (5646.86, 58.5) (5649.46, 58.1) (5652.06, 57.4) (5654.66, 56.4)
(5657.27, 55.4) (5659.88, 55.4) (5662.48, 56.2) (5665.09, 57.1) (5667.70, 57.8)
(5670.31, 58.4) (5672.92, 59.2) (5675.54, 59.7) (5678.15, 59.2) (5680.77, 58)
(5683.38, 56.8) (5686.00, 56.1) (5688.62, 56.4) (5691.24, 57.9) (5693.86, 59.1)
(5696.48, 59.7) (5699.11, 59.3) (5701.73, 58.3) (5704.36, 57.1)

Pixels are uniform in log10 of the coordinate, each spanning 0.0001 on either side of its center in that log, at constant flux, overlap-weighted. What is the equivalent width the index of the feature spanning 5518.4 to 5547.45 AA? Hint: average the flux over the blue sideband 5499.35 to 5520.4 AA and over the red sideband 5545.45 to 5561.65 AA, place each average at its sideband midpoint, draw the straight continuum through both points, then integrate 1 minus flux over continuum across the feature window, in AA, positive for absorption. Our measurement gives 0.0 AA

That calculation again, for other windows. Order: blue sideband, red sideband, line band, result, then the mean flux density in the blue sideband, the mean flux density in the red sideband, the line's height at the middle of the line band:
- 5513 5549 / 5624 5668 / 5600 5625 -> 0.4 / 58.4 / 57.6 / 57.9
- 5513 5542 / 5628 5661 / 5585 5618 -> 0.8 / 58.3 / 57.8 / 58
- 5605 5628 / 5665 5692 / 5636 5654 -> -0.3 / 56.9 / 57.9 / 57.4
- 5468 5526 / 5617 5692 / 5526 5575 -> 0.1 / 58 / 57.6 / 57.8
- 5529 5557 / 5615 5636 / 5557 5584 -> 0.5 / 58.5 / 57.2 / 58.1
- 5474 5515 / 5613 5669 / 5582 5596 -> 0.4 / 57.6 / 57.3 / 57.4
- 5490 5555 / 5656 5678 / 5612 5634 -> 0.3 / 58.4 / 57.5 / 57.8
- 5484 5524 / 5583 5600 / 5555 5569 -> -0.2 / 58.4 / 55.8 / 56.7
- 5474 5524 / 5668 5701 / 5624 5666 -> 0.4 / 58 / 58.3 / 58.2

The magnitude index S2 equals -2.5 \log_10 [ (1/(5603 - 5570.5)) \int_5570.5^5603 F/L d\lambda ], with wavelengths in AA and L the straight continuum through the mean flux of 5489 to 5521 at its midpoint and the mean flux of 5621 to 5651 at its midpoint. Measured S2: 0.04 mag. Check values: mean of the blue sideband 58.4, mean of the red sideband 58.2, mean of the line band 56.3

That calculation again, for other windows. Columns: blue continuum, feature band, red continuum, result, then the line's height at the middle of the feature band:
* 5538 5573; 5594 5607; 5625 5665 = 0.01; 57.8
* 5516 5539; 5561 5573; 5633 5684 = 0.03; 58.1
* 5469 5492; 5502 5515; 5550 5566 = 0.00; 57.5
